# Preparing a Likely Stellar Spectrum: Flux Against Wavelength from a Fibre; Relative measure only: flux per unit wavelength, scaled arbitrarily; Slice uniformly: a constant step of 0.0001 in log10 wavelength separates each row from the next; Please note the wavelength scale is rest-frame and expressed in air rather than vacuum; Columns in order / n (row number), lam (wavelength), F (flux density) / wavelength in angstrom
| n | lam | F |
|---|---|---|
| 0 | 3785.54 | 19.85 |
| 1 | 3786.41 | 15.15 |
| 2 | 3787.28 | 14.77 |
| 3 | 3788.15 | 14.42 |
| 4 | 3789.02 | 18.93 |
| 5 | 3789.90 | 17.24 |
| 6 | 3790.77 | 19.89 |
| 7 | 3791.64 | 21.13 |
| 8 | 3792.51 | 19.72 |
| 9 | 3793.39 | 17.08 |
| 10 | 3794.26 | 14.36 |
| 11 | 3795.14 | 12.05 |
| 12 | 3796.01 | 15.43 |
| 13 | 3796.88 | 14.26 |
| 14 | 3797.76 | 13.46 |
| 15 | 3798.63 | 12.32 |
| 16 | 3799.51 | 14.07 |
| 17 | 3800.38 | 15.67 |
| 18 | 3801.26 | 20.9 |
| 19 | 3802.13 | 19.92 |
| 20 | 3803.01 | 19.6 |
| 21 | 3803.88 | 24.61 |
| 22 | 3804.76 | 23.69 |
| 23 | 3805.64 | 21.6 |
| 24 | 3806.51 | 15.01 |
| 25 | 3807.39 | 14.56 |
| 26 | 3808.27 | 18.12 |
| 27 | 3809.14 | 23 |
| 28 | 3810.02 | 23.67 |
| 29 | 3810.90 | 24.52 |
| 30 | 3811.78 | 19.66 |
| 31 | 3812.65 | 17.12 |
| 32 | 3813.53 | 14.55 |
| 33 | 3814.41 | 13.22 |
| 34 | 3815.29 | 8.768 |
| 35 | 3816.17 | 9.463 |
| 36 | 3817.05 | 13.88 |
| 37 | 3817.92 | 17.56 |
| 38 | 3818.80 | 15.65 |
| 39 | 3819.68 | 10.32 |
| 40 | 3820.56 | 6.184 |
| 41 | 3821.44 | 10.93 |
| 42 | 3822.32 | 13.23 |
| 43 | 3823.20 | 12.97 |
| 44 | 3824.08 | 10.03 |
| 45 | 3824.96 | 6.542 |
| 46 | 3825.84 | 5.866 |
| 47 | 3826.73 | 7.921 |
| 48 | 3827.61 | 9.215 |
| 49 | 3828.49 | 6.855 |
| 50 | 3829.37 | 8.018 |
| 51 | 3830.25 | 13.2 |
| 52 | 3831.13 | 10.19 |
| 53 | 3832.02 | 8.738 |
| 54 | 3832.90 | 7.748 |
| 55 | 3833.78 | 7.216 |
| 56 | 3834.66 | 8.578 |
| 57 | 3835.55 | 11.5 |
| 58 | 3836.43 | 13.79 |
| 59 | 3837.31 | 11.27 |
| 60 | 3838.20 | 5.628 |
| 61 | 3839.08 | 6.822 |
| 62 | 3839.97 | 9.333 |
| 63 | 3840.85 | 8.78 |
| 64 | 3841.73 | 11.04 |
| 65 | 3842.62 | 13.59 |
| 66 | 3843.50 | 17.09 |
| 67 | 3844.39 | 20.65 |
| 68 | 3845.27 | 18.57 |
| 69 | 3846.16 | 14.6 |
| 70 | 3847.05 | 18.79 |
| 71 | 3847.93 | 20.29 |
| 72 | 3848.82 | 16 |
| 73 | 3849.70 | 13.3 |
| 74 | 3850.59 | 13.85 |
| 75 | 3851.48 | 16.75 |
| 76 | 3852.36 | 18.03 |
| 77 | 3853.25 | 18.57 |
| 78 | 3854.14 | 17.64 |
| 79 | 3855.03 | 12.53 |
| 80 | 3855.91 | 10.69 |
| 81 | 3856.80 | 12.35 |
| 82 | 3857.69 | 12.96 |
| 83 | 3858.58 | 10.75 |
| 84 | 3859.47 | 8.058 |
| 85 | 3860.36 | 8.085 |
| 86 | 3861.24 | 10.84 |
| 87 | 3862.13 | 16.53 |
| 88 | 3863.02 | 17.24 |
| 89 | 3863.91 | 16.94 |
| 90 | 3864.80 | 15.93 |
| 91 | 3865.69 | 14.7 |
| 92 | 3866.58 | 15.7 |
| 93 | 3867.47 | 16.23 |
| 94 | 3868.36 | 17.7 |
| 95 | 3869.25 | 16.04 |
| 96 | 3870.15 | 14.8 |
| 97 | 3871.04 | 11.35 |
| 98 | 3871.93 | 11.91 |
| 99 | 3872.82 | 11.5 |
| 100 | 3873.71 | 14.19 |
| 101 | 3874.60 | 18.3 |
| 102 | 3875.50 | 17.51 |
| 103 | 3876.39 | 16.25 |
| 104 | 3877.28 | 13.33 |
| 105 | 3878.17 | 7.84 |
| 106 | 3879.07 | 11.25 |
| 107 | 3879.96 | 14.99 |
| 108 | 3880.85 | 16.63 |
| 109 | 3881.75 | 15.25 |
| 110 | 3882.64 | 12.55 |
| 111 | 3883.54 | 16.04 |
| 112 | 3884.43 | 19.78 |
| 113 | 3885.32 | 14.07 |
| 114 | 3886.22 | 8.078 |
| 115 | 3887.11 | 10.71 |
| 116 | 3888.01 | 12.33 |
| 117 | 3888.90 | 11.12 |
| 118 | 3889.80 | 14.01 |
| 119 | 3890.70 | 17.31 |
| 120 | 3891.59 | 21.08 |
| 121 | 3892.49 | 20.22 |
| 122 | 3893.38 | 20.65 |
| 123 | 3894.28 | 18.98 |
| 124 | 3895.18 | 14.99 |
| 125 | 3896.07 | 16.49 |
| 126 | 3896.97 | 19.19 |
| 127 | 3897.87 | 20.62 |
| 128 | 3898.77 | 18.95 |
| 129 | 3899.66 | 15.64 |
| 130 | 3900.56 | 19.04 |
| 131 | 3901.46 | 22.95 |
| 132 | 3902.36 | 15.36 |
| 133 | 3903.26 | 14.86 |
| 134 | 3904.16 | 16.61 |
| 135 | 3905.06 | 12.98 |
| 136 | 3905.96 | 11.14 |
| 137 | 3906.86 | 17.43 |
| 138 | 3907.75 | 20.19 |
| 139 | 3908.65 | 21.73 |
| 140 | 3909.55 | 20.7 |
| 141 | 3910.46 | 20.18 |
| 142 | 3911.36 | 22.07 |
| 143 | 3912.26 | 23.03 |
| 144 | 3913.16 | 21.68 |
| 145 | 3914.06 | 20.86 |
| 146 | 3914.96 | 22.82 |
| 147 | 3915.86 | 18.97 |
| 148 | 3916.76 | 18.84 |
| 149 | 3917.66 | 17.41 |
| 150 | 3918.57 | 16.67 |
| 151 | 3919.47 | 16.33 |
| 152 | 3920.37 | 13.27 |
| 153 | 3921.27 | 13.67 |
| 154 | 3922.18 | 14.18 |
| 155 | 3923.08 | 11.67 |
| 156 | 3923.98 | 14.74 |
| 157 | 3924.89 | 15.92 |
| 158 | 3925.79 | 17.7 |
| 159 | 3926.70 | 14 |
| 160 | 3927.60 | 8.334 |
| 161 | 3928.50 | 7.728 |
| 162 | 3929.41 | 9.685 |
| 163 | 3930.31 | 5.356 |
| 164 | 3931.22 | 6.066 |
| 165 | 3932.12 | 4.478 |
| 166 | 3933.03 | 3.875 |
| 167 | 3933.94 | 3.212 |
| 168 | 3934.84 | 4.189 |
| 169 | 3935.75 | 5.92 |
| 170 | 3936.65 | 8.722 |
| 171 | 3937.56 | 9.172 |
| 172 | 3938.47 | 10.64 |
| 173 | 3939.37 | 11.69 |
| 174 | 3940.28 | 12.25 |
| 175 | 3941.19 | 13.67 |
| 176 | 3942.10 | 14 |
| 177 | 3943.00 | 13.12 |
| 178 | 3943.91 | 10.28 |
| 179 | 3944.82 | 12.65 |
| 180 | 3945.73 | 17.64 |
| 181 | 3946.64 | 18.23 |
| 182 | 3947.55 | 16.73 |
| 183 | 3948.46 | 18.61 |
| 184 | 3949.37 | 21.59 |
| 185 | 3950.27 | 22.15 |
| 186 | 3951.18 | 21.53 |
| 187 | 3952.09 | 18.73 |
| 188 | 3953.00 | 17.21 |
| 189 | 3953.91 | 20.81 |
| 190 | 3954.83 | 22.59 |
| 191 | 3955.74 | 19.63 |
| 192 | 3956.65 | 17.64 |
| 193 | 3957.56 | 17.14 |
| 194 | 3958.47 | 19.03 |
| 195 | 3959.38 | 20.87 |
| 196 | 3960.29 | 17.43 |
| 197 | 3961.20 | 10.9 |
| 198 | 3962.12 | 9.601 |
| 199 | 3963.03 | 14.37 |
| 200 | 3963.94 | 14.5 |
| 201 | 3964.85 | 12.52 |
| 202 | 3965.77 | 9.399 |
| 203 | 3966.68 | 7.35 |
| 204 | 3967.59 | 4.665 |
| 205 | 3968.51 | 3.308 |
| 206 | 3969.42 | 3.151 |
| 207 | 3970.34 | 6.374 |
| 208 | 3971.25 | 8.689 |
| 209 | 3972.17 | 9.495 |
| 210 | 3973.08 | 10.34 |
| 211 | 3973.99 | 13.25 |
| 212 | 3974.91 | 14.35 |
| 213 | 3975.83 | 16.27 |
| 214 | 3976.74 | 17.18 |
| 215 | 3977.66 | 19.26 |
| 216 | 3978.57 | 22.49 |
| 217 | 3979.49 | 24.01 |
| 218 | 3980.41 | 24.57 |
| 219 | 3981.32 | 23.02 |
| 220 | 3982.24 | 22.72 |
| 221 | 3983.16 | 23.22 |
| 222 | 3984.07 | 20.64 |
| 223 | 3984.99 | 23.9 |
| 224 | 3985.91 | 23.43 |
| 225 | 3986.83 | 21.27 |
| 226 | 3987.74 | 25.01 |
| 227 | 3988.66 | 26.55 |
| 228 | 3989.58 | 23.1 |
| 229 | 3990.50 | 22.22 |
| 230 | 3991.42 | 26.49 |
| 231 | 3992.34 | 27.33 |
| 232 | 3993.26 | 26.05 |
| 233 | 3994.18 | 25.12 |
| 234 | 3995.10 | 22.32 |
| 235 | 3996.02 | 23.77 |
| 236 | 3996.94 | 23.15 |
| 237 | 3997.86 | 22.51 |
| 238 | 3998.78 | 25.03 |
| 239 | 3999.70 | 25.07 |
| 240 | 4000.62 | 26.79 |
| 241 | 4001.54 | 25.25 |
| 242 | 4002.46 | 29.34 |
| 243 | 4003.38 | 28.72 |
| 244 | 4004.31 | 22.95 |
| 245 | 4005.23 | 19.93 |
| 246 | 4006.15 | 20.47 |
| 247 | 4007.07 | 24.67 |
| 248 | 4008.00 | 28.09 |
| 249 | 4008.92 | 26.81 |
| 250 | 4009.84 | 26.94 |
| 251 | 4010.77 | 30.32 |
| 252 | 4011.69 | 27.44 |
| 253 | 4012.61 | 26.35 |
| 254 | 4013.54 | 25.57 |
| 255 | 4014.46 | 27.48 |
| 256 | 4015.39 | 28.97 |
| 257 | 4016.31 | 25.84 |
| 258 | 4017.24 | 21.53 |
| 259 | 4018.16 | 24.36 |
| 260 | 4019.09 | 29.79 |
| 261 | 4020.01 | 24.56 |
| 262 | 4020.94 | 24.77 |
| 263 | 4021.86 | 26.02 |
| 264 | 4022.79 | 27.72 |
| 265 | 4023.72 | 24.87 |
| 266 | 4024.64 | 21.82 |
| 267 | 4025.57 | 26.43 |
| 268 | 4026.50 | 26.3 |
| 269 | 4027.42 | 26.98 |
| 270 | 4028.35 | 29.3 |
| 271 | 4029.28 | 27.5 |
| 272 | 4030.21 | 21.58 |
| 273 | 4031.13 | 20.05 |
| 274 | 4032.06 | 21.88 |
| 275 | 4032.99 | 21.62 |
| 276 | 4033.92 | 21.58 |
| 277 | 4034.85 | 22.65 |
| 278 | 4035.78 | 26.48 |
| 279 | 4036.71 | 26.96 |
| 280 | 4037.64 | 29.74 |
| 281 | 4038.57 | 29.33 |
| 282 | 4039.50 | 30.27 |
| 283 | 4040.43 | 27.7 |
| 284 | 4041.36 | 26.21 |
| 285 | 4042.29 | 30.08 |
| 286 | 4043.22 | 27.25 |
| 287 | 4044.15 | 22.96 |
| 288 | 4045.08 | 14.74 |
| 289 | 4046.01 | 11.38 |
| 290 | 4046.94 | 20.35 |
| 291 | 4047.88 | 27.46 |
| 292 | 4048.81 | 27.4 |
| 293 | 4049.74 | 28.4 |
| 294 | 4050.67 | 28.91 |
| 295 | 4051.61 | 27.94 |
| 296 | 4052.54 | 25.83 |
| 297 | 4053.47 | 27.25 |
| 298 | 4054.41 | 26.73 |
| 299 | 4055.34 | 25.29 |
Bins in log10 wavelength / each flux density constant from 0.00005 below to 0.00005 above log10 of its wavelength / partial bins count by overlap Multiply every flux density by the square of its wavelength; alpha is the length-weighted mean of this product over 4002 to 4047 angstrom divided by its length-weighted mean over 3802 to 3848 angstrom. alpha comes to 2.1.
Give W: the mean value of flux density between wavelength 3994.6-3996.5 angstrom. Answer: 23.1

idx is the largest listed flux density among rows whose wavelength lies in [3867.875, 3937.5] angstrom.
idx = 23.03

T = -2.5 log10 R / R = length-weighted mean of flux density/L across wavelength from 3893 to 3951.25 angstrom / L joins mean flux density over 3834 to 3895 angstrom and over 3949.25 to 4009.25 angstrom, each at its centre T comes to 0.11 mag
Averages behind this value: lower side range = 14.2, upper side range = 19.5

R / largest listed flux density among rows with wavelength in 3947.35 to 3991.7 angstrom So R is 26.55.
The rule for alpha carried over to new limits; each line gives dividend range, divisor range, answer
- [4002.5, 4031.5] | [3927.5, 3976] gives 2.13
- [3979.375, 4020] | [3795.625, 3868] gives 1.95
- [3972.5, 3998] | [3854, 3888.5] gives 1.68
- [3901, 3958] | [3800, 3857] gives 1.14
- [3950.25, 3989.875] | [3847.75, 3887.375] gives 1.24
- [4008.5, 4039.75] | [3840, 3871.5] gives 1.92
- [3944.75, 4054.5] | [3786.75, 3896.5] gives 1.65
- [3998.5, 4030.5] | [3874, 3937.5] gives 1.83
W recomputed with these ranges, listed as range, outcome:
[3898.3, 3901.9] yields 19.2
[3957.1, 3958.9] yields 18.1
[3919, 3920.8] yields 14.9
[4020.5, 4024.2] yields 25.9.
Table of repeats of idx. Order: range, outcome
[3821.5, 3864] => 20.65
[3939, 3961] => 22.59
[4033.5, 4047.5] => 30.27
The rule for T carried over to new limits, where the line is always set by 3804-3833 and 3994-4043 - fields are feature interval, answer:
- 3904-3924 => 0.09 mag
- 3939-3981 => 0.41 mag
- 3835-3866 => 0.13 mag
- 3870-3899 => 0.16 mag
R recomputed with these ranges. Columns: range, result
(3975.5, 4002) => 27.33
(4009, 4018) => 30.32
